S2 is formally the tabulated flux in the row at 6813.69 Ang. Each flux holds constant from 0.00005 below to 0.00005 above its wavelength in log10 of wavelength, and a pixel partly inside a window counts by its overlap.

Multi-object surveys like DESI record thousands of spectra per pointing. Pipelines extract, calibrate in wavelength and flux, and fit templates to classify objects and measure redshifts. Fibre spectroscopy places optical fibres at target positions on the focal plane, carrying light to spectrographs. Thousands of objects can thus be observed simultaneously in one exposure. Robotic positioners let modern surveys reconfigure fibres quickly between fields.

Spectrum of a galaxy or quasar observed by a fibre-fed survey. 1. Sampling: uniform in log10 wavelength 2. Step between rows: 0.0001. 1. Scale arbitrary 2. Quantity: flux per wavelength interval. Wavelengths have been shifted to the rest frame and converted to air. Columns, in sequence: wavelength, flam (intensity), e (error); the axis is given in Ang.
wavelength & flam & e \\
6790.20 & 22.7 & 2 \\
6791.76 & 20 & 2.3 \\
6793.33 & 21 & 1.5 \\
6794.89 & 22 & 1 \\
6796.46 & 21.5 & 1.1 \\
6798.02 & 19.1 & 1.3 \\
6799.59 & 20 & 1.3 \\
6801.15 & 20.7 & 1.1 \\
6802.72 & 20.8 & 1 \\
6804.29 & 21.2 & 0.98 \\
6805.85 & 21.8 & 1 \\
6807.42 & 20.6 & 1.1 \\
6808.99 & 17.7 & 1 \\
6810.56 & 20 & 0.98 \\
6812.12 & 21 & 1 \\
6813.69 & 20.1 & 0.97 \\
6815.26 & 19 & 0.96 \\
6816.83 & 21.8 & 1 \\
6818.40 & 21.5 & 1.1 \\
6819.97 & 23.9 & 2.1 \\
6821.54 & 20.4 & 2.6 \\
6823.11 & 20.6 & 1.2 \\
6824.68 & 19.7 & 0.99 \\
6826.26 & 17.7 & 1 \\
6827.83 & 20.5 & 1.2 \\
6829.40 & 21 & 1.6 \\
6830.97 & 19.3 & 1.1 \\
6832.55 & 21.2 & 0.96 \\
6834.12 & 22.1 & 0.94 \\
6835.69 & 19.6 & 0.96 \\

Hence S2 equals 20.1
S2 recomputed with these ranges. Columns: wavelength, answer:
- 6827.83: 20.5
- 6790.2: 22.7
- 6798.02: 19.1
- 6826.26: 17.7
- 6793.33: 21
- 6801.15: 20.7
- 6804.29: 21.2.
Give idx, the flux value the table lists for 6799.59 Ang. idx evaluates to 20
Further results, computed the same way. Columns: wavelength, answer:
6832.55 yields 21.2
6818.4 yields 21.5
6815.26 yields 19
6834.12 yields 22.1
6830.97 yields 19.3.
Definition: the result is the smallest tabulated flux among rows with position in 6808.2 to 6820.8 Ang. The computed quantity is 17.7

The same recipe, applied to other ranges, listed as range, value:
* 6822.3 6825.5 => 19.7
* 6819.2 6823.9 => 20.4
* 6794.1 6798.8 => 19.1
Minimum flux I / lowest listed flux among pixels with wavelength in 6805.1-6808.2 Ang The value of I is 20.6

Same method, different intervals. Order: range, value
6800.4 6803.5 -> 20.7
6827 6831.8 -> 19.3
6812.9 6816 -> 19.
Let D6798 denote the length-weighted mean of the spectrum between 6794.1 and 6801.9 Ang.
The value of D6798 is 20.7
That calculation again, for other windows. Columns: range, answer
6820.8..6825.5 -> 20.2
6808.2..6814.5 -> 19.7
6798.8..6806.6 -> 20.9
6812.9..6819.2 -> 20.6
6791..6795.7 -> 21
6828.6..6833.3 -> 20.5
